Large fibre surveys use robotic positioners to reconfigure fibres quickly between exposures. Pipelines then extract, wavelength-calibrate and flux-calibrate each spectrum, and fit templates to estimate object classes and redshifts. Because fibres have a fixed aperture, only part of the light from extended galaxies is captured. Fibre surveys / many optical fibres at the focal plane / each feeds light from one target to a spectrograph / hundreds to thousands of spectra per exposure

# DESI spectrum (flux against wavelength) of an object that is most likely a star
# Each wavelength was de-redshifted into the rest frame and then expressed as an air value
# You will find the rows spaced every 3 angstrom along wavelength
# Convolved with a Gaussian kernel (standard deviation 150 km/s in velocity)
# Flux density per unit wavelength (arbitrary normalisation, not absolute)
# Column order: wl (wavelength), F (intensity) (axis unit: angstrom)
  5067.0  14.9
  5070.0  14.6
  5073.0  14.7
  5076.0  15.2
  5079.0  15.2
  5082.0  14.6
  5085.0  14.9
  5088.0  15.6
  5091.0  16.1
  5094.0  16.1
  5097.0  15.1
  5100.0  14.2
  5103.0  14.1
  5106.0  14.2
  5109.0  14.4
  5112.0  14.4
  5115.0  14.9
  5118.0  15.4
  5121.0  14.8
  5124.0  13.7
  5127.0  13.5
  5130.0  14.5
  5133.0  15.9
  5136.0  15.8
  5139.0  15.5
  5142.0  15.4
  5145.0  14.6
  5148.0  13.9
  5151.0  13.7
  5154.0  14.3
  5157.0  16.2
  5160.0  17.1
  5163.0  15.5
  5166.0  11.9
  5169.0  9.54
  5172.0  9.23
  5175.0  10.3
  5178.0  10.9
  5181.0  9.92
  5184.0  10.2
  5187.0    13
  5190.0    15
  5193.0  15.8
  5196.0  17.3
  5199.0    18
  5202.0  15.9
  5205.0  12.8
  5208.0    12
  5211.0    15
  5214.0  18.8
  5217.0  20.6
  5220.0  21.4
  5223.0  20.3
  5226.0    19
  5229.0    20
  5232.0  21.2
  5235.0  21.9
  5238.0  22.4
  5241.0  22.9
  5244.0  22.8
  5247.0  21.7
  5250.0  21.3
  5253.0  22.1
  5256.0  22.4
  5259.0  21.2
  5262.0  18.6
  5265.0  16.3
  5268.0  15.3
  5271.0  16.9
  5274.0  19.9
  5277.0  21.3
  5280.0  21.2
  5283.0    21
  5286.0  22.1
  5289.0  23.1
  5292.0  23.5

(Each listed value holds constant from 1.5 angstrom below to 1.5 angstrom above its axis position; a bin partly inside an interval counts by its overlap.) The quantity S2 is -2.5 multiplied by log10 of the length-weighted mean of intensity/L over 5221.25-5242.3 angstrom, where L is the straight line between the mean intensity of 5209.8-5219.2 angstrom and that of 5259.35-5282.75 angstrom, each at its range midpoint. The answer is -0.14 mag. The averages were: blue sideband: 18.5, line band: 21.1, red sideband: 18.8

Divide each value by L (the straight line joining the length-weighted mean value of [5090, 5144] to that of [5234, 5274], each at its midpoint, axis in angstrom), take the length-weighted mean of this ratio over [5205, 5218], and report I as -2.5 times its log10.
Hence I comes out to 0.17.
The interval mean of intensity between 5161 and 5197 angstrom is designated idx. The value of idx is 12.4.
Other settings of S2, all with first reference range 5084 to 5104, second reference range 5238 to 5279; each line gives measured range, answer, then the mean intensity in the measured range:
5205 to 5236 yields 0.03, 18.7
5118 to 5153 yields 0.12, 14.7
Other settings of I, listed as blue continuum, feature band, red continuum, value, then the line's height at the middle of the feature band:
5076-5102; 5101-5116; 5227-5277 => 0.105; 15.8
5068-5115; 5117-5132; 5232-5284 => 0.115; 16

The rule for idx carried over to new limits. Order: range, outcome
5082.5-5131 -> 14.7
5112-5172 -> 14.4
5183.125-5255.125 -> 18.5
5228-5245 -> 21.9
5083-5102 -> 15.3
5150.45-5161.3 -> 15.4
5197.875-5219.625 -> 16.4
